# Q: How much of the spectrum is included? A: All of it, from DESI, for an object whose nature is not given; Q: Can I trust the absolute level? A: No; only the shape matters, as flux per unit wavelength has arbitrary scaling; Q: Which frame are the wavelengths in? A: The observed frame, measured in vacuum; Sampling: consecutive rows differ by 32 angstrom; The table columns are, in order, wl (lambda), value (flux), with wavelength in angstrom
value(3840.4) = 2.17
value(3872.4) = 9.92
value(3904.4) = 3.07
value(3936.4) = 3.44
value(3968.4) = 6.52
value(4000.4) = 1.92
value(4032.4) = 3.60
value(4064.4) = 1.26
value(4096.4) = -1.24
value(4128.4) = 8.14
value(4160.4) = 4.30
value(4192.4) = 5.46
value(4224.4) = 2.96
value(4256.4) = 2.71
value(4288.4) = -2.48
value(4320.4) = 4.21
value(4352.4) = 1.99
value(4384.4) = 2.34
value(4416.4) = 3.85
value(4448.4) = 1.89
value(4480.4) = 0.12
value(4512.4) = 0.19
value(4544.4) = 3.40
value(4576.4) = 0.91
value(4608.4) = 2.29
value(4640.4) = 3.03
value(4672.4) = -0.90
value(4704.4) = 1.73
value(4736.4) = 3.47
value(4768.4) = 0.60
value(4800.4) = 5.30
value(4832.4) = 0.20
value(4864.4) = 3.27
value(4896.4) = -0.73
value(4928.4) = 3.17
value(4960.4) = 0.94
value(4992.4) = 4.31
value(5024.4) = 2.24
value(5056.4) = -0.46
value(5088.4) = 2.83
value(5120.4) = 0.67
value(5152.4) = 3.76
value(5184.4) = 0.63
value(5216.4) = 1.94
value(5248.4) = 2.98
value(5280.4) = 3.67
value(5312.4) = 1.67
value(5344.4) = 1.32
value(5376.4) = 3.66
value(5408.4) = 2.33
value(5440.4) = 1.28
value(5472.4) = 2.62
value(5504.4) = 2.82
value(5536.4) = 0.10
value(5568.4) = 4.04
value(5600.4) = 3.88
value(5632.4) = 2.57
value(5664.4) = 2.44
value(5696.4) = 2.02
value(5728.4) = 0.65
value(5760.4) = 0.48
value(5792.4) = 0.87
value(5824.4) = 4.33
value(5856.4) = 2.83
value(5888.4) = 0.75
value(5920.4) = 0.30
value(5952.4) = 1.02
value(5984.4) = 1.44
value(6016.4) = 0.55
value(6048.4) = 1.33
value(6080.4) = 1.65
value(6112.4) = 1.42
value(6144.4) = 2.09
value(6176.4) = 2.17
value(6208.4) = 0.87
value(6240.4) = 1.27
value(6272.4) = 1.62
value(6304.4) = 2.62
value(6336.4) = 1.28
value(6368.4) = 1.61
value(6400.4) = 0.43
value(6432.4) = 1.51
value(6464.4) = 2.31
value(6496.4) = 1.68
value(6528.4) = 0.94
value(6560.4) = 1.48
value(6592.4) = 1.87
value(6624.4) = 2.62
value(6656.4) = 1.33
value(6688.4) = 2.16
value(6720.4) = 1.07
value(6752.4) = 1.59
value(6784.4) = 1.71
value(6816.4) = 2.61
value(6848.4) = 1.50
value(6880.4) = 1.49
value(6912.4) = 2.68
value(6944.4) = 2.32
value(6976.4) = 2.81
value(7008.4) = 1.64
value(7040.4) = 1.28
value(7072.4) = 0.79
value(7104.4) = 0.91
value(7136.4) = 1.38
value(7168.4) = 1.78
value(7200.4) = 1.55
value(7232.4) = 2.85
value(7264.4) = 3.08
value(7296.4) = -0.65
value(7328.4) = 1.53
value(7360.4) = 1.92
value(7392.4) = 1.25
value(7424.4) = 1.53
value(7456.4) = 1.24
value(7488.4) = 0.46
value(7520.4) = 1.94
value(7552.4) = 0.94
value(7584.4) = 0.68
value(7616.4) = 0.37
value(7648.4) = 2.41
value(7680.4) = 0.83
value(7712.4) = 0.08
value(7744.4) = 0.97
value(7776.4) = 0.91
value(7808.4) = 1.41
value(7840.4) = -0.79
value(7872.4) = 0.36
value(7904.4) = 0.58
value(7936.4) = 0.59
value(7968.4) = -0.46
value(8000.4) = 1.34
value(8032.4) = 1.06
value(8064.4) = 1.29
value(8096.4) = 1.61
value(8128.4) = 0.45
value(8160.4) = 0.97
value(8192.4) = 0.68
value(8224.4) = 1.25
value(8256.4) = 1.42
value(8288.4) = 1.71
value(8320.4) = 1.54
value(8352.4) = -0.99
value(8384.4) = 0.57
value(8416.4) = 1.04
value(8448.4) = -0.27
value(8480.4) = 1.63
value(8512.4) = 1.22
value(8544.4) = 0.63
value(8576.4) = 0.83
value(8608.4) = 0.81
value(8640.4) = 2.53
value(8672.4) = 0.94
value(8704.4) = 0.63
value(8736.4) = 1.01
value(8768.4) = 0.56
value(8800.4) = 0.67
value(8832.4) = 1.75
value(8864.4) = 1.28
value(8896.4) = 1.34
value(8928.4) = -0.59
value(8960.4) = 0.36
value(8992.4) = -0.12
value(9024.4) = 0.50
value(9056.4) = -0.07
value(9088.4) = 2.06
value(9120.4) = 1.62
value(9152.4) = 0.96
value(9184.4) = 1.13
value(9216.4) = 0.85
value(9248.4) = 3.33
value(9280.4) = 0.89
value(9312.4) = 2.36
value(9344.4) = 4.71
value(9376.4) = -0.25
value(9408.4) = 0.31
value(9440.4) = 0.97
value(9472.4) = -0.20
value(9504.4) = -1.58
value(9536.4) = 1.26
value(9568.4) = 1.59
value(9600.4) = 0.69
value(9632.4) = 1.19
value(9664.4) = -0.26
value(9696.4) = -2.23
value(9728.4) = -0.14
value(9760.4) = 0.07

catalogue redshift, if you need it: 0.87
